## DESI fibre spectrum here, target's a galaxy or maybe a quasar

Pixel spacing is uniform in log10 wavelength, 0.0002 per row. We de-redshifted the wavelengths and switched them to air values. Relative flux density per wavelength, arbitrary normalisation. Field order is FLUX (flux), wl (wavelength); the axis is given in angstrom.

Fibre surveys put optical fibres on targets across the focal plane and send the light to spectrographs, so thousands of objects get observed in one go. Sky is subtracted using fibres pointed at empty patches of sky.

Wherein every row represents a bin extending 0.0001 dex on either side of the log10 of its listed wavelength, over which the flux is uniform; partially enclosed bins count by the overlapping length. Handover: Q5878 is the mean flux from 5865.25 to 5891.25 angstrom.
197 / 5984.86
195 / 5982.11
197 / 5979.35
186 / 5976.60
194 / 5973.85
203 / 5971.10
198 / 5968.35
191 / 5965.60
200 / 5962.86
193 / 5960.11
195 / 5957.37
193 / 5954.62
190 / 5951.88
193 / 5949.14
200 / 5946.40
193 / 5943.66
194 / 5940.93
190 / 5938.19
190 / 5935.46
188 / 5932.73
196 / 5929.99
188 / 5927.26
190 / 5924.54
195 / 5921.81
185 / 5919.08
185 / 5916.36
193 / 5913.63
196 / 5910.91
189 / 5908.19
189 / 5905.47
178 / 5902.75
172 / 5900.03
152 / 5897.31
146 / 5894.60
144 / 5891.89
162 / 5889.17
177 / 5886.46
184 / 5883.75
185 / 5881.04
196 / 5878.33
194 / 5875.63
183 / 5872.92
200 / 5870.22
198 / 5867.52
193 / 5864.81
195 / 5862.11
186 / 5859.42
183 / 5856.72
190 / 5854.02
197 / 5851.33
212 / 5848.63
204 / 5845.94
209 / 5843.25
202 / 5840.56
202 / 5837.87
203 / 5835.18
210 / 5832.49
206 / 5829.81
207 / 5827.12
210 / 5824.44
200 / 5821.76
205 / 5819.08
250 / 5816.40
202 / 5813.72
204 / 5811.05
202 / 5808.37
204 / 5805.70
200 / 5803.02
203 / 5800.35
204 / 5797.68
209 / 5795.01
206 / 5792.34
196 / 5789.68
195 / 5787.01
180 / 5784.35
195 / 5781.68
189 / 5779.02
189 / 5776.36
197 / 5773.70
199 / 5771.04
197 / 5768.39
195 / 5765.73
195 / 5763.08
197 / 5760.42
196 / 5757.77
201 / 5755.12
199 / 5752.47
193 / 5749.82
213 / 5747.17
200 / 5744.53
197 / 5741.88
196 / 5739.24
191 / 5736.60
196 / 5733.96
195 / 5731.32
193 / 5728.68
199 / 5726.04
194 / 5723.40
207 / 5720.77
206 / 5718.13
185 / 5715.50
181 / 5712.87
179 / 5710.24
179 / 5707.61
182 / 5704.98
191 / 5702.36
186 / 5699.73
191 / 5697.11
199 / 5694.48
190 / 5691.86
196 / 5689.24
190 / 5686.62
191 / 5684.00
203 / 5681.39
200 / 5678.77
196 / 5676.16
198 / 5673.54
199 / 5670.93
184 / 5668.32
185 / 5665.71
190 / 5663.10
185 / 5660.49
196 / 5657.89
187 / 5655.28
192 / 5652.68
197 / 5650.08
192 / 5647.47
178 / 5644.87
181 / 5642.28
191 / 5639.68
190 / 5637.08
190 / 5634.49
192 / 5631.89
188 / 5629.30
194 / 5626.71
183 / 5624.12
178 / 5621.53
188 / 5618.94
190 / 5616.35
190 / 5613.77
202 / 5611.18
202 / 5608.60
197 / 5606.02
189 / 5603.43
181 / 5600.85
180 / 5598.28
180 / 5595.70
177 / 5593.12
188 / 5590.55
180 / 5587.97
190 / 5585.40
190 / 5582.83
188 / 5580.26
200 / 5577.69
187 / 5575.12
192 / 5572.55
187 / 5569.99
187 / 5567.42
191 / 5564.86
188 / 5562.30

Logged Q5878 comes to 186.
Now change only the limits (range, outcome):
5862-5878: 194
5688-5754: 194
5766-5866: 201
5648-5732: 192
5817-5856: 205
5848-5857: 196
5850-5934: 184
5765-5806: 197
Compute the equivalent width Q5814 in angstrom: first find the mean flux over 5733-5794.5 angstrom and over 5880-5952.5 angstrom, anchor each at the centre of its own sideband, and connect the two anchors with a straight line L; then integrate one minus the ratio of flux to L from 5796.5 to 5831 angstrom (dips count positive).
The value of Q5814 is -2.78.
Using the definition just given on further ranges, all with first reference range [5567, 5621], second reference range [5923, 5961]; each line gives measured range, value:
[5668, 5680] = -0.4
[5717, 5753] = -1.6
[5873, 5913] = 3.2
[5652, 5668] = 0.1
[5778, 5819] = -2.6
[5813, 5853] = -3.5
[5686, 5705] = -0.1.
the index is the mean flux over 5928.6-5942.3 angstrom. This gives 192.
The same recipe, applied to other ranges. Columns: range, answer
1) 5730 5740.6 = 195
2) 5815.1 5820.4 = 227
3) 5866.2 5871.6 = 199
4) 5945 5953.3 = 194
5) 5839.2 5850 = 207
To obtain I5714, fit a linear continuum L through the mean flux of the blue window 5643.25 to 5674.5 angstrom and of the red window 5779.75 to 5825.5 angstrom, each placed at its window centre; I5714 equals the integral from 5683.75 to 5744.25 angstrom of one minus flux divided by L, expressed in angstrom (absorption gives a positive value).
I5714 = 1.00 angstrom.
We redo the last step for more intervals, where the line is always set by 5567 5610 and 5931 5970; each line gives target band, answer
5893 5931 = 2.14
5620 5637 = 0.08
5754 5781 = -0.67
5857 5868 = 0.03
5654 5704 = -0.80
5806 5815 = -0.54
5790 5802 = -0.84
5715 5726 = -0.53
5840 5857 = -0.76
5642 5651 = 0.08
